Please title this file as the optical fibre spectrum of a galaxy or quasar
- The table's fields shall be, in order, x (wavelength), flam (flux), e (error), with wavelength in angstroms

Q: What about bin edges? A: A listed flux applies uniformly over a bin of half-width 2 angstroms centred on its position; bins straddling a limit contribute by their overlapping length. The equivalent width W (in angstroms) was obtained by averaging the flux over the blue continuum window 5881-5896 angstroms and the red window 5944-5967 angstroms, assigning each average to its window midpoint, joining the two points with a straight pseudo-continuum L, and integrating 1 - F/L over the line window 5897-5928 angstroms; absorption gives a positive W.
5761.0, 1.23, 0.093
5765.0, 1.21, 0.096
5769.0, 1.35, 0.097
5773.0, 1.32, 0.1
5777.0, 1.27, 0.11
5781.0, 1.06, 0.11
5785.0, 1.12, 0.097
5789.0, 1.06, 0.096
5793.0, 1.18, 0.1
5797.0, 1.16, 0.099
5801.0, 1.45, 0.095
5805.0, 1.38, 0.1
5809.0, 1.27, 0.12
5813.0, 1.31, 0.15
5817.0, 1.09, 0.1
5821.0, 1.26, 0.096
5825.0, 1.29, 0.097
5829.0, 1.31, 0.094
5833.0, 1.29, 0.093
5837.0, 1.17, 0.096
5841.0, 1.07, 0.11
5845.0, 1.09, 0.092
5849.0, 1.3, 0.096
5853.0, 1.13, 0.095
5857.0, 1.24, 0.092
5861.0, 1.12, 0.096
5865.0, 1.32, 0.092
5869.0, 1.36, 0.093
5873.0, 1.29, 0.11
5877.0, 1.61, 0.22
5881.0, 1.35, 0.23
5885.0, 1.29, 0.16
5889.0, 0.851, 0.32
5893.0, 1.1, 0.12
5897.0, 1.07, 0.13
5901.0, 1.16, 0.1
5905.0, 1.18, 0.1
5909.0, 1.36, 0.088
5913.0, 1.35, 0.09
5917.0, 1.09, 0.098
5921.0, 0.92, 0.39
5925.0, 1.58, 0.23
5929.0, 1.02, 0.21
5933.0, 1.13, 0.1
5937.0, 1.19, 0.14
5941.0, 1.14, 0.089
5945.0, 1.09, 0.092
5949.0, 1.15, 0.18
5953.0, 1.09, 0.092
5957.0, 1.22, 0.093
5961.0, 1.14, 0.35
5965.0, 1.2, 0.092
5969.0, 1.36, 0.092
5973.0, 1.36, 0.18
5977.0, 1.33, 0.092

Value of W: -2.4 angstroms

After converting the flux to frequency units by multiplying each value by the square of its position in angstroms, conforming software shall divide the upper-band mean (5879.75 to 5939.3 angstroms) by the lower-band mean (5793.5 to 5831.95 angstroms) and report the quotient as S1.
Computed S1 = 0.95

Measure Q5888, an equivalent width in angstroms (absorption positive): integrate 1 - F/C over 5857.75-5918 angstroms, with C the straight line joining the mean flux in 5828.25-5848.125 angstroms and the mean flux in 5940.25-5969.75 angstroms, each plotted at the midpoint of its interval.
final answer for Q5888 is -3.0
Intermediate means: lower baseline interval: 1.18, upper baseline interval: 1.17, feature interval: 1.24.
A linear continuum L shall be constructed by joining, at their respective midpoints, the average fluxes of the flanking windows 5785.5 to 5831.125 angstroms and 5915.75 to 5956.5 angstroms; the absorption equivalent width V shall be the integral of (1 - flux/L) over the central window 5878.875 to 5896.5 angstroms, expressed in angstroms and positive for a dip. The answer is 0.6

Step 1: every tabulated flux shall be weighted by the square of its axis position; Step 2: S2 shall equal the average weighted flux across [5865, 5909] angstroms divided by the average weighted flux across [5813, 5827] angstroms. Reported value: 1.03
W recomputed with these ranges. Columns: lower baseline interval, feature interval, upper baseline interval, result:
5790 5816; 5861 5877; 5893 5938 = -1.49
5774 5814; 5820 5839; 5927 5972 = -0.82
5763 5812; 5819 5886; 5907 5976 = -2.29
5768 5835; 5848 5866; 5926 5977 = 0.16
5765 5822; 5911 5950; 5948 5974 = 1.64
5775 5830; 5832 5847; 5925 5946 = 0.78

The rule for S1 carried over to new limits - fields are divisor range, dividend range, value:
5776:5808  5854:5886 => 1.12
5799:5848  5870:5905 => 1.00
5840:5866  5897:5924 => 1.02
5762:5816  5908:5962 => 1.00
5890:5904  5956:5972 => 1.16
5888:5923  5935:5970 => 1.05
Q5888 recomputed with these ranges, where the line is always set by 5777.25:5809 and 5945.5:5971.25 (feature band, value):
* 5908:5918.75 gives -0.6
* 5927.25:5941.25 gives 0.9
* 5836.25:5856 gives 0.8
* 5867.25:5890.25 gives -2.0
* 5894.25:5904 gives 0.6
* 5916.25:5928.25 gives 0.0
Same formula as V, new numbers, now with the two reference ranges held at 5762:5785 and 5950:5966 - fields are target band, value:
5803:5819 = -0.6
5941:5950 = 0.3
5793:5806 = -0.9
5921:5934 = -0.3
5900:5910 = -0.4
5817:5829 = -0.4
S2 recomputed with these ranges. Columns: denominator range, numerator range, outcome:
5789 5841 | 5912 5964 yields 0.97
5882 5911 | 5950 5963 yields 1.02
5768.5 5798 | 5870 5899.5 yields 1.07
